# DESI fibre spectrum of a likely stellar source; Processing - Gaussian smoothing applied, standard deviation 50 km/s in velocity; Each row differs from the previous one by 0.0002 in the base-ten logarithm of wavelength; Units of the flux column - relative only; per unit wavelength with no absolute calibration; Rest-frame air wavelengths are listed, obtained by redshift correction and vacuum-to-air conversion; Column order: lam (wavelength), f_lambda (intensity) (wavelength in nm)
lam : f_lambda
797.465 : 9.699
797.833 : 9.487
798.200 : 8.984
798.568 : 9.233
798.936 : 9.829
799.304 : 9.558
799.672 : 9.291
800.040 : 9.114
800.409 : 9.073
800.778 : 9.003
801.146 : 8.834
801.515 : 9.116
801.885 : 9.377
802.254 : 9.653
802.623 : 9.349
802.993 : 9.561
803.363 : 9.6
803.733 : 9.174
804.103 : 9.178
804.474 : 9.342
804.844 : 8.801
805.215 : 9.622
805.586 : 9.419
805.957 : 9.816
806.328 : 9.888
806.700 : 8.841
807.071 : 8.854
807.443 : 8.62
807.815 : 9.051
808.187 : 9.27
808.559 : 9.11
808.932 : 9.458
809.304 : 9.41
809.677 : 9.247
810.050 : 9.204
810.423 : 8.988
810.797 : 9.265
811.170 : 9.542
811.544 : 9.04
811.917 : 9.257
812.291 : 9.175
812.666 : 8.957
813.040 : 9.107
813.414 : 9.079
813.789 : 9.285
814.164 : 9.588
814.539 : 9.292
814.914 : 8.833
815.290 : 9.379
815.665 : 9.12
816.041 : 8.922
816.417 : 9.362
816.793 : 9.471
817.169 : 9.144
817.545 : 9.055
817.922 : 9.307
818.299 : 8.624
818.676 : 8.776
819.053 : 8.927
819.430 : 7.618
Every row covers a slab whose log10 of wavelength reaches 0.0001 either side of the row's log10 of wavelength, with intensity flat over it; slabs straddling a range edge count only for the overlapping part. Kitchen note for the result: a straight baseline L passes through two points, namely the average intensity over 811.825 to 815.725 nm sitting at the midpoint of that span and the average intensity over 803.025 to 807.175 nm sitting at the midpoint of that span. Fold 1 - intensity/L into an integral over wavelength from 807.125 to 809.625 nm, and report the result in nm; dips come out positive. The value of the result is 0.04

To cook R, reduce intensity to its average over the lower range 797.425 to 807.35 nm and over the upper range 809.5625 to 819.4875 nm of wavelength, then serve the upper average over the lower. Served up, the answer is 0.98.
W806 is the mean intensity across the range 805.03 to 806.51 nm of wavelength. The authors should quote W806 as 9.69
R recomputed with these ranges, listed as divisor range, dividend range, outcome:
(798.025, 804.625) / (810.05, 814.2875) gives 0.99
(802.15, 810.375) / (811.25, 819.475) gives 0.98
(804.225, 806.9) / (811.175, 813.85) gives 0.98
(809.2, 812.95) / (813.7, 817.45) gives 1.00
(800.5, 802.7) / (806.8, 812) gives 0.99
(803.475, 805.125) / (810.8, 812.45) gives 1.01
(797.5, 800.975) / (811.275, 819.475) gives 0.98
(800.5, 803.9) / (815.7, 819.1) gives 0.98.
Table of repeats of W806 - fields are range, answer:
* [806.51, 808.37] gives 8.93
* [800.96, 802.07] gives 9.11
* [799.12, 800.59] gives 9.26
